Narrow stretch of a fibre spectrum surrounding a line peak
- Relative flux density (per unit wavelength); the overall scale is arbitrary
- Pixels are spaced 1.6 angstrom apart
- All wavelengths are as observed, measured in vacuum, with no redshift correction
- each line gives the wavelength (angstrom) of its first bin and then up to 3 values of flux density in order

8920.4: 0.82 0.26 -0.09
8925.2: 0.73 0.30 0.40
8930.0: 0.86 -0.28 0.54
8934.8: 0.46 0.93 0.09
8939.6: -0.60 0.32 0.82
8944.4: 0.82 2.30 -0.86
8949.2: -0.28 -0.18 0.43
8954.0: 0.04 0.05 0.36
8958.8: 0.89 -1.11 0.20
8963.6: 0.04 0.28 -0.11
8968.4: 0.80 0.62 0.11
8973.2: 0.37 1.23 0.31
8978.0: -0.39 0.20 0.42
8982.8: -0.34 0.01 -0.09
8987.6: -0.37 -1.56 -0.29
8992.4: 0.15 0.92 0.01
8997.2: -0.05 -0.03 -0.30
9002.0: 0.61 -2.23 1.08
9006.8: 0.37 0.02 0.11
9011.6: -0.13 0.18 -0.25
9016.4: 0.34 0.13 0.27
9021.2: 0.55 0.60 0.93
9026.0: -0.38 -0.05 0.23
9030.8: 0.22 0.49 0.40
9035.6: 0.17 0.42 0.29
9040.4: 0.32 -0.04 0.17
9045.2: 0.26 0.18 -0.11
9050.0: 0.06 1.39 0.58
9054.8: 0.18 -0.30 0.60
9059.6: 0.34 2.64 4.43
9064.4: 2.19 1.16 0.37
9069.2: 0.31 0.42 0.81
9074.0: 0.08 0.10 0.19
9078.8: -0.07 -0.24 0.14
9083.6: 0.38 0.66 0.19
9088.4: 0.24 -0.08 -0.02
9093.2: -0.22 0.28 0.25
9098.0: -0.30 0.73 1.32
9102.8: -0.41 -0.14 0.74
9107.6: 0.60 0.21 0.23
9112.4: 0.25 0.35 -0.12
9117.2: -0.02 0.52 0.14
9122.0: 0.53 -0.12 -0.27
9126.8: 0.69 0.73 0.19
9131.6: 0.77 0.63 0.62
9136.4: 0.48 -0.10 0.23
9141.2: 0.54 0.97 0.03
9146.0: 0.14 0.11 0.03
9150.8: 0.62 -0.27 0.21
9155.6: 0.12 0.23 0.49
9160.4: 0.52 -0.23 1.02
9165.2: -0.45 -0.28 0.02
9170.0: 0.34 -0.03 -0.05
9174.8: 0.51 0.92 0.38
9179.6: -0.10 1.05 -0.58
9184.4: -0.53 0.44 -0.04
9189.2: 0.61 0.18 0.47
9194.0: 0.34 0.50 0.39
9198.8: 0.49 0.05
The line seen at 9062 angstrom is Hbeta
